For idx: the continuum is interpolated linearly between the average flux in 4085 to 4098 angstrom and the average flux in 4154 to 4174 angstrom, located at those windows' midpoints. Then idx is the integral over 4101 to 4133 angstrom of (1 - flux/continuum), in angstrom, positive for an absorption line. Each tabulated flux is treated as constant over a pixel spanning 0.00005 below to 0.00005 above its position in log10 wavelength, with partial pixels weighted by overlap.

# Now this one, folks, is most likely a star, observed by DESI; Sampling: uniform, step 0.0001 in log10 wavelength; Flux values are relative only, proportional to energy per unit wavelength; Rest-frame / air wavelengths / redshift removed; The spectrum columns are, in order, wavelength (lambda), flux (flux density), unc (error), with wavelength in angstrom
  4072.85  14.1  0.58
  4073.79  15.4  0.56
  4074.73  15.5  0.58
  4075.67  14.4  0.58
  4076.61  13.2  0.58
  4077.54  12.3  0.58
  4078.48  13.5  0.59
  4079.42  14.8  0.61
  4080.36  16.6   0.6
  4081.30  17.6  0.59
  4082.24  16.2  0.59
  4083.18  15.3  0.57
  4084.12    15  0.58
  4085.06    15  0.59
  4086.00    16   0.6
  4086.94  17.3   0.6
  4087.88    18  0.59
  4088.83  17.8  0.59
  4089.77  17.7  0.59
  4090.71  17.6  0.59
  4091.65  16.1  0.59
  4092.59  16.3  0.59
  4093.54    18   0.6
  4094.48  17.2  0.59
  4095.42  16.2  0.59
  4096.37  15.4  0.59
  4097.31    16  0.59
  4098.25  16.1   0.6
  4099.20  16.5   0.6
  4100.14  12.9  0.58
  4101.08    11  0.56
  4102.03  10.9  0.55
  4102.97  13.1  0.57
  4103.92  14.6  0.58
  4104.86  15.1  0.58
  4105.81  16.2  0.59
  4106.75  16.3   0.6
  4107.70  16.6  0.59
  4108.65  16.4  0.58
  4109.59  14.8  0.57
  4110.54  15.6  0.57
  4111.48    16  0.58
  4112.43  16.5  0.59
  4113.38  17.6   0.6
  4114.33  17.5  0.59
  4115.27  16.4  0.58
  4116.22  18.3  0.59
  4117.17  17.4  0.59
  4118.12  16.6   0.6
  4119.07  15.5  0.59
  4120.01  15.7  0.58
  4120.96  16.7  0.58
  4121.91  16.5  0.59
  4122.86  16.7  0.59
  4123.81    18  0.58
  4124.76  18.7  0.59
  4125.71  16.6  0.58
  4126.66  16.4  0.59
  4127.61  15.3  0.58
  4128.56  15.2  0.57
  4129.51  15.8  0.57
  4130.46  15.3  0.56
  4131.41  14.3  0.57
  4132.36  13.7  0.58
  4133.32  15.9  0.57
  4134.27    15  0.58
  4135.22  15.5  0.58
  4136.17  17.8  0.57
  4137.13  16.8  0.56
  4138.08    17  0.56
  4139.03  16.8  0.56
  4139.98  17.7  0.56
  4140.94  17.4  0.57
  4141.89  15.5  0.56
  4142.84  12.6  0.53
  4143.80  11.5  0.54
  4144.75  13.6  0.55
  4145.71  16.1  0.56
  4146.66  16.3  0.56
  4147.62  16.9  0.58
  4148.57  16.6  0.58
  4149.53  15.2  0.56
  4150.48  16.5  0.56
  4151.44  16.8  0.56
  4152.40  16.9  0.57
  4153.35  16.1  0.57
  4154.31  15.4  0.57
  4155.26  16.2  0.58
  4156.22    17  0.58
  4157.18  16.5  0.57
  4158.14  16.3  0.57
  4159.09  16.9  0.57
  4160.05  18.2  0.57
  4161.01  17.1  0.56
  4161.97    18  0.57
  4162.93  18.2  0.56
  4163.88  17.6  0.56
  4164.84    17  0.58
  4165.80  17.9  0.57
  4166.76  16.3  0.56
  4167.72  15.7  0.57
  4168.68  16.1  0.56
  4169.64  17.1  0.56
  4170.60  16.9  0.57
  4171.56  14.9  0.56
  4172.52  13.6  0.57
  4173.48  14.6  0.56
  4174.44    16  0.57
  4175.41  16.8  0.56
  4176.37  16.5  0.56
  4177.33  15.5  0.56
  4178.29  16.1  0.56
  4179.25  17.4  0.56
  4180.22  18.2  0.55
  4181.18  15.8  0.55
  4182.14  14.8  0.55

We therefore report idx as 1.63 angstrom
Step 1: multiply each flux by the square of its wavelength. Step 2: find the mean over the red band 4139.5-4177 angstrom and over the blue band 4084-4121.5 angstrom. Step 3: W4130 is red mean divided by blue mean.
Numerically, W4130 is 1.04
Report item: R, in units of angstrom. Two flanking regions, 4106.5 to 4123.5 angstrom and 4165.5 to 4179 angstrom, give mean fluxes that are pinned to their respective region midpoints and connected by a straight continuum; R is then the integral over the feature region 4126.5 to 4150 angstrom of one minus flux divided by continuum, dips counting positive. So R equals 1.0 angstrom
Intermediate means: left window 16.5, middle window 15.6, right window 16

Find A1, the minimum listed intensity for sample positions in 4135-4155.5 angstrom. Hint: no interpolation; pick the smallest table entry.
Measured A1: 11.5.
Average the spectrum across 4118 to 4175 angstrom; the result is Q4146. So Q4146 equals 16.2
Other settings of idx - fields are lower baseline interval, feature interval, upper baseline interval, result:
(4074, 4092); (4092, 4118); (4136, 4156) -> 0.2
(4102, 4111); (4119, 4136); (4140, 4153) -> -0.6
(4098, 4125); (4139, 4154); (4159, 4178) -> 0.5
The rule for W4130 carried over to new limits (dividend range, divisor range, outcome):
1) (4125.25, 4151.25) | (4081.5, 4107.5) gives 1.02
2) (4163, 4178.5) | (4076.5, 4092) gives 1.06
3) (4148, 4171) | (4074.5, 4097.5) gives 1.09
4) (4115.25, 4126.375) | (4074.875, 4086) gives 1.15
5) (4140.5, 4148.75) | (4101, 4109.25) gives 1.05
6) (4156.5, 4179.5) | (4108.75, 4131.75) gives 1.03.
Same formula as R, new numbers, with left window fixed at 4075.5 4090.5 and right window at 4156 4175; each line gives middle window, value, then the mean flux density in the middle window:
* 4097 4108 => 1.0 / 14.6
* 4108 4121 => -0.4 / 16.5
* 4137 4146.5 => 0.5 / 15.5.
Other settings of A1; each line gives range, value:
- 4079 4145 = 10.9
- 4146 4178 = 13.6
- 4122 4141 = 13.7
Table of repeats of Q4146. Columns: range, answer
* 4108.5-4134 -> 16.3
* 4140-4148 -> 15.1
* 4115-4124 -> 16.7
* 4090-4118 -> 15.8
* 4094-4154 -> 15.8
